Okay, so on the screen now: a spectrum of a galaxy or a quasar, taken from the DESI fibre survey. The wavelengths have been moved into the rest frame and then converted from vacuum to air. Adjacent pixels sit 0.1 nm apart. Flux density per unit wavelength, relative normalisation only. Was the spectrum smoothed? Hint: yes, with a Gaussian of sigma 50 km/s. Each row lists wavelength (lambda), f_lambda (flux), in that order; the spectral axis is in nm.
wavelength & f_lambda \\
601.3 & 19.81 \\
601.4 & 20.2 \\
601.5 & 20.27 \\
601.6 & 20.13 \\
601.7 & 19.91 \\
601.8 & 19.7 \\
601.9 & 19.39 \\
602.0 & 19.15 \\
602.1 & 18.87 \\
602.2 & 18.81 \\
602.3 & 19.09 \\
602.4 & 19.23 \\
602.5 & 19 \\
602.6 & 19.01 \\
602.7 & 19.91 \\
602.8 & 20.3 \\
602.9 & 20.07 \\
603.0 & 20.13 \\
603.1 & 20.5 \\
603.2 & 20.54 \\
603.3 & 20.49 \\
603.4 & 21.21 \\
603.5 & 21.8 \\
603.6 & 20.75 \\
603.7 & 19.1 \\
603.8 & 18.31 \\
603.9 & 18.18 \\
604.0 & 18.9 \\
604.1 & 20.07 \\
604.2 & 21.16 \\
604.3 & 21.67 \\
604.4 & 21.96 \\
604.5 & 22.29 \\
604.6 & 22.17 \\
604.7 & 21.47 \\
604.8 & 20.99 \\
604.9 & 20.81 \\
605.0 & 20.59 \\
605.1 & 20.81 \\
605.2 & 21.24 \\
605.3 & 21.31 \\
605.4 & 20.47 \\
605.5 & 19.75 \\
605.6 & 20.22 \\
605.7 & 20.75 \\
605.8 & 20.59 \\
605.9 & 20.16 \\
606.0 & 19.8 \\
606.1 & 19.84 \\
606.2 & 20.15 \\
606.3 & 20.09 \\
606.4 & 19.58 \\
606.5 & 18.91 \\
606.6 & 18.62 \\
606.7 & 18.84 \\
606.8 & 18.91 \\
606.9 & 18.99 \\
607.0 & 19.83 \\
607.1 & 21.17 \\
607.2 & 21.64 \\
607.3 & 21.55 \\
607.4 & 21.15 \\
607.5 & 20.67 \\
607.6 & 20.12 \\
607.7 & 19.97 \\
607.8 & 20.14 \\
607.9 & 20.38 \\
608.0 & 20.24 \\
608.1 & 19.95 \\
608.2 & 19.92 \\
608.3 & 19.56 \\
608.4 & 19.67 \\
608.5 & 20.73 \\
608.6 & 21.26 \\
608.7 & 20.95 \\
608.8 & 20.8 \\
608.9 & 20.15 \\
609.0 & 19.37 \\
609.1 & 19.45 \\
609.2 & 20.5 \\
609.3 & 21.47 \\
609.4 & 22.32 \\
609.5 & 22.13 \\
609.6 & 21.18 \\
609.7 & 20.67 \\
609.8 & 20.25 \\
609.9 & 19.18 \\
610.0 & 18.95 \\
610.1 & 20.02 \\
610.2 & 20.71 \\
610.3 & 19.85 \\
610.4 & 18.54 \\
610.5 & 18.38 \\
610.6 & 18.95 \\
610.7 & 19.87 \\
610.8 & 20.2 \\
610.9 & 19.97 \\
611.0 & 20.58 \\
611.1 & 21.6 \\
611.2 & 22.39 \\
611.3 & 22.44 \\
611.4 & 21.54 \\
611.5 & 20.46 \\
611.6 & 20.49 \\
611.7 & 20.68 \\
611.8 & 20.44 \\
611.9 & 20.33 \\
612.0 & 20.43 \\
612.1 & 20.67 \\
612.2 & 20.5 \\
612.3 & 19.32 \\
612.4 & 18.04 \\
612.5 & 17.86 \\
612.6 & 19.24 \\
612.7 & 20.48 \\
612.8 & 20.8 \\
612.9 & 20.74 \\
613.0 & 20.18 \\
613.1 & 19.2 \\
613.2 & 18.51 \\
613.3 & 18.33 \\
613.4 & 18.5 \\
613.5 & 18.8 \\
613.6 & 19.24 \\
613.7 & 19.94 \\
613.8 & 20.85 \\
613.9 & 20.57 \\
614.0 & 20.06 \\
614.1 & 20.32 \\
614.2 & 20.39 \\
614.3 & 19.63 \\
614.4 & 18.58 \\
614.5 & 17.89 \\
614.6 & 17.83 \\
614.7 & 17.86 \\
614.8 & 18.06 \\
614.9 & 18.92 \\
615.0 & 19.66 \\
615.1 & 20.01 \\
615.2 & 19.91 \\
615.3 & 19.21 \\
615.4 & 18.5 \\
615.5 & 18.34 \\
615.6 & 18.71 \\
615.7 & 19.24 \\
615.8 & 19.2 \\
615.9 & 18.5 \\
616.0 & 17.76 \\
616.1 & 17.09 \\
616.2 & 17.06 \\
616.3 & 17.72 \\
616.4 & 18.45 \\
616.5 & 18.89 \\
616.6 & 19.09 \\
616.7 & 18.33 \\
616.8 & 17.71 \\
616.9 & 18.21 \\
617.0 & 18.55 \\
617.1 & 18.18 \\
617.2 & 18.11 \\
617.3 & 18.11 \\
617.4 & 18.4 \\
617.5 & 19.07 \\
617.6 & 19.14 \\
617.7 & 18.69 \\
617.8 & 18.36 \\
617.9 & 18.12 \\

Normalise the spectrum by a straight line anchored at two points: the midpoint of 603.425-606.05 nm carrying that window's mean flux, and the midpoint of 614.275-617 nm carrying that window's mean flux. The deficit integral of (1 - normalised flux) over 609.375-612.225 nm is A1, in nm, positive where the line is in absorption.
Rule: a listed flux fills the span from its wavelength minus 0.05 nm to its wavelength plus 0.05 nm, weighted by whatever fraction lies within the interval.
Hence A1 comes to -0.15 nm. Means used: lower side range 20.6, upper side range 18.5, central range 20.5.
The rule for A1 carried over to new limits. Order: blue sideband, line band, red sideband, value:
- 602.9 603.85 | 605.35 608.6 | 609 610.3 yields 0.05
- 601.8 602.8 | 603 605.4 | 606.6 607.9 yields -0.13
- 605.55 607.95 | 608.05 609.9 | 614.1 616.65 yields -0.08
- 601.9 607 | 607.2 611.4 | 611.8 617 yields -0.17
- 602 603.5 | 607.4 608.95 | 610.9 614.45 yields -0.03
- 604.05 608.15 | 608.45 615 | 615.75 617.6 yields -0.23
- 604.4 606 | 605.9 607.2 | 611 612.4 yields 0.08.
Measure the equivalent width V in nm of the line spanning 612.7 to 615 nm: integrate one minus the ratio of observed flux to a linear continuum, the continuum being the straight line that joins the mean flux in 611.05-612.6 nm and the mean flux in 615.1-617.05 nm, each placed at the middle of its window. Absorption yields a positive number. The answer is 0.02 nm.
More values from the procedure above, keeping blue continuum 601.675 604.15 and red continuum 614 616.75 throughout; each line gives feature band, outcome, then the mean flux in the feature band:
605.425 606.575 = -0.03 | 20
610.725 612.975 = -0.17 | 20.4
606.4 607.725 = -0.04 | 20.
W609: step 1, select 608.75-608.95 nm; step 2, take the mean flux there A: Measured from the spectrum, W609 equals 20.5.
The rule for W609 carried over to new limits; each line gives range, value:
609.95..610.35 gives 19.9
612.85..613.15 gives 20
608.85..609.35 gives 20.2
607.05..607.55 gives 21.2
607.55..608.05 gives 20.2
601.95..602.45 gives 19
